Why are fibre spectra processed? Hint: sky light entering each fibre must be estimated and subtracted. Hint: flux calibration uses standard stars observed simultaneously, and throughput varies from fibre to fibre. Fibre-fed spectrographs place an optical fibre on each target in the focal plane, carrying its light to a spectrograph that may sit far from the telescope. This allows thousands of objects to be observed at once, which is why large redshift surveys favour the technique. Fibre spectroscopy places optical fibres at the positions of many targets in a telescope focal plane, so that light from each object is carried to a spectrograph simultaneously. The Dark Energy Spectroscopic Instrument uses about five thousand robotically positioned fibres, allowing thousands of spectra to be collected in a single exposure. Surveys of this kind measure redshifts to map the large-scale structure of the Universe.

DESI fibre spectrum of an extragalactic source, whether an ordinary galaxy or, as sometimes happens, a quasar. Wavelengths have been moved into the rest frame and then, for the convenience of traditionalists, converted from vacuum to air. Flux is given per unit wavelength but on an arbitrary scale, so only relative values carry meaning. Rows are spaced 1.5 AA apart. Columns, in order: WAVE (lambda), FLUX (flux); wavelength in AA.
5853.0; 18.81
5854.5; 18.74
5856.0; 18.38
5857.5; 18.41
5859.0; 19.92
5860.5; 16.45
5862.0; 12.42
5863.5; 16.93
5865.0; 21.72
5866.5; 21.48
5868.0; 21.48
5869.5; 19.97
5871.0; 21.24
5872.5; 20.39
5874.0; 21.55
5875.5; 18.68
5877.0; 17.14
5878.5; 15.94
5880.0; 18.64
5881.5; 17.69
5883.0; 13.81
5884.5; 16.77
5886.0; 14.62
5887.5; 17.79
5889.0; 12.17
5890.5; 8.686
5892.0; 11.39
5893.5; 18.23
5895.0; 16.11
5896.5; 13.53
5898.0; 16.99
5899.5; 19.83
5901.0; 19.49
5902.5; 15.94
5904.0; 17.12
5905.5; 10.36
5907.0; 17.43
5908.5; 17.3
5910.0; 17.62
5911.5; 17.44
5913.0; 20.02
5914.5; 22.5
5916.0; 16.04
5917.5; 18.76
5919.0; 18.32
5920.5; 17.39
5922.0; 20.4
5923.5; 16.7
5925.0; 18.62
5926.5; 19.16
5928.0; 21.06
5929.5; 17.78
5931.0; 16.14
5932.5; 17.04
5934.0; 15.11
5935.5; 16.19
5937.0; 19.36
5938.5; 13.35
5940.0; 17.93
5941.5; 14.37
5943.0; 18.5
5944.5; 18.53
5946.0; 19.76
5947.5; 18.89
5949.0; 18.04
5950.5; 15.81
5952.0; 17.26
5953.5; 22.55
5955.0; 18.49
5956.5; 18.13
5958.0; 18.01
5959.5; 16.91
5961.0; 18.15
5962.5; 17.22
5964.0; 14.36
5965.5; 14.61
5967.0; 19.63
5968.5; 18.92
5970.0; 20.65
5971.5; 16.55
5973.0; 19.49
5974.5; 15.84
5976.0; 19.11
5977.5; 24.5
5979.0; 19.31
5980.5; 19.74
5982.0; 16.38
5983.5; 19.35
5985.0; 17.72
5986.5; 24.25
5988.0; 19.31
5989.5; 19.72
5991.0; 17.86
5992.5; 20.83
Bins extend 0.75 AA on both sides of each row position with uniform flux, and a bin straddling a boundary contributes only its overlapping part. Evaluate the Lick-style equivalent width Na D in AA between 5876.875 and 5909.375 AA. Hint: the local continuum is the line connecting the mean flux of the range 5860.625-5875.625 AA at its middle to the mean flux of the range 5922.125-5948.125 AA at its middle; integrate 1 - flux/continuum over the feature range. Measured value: 5.3 AA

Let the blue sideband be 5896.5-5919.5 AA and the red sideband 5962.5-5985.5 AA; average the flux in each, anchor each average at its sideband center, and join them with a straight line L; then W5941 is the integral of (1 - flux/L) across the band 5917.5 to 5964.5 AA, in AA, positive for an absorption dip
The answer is 0.5 AA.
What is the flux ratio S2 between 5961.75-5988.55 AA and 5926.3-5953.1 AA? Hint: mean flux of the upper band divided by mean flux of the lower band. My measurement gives 1.07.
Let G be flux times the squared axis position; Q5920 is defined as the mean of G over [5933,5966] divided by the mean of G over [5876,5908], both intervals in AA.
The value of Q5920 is 1.1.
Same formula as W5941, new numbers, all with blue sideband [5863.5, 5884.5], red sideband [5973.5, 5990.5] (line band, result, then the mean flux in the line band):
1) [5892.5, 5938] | 4.0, 17.5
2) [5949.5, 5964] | 1.2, 17.9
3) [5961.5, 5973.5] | 1.1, 17.7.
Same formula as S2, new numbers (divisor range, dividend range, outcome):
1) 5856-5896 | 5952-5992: 1.08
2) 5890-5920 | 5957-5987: 1.10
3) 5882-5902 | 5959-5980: 1.19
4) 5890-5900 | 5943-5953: 1.21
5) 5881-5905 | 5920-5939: 1.13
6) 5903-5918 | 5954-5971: 1.02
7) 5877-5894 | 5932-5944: 1.09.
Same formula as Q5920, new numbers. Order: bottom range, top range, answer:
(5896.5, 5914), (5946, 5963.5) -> 1.08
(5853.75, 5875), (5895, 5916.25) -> 0.91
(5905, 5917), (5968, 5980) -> 1.13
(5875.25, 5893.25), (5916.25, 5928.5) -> 1.24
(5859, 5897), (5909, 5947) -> 1.07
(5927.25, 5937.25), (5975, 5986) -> 1.14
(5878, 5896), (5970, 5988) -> 1.32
